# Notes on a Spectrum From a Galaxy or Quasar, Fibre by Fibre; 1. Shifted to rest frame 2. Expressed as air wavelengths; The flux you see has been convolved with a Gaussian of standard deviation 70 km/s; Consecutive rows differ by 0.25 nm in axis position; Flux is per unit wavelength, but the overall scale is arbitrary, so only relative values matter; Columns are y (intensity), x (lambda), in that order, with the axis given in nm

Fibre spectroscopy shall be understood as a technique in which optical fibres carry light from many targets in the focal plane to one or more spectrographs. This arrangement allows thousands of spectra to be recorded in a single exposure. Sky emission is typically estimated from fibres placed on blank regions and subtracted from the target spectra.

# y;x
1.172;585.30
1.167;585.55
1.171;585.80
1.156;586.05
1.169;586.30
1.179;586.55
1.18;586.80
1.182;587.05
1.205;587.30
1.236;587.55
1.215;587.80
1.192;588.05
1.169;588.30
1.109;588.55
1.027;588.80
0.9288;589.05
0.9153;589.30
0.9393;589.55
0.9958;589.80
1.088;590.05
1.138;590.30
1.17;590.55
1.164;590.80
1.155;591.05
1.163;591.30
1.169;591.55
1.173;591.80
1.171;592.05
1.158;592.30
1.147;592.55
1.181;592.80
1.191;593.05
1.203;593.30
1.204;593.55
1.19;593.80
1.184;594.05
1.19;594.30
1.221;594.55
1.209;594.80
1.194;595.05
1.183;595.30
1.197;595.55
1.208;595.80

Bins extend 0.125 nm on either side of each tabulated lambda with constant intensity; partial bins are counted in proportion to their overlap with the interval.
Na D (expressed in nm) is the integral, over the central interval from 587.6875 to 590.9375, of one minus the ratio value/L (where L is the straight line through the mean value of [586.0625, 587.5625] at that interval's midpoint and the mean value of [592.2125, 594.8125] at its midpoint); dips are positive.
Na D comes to 0.291 nm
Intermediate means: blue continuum 1.19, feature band 1.08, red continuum 1.19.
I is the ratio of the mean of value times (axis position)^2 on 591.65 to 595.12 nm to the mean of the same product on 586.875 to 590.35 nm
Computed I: 1.1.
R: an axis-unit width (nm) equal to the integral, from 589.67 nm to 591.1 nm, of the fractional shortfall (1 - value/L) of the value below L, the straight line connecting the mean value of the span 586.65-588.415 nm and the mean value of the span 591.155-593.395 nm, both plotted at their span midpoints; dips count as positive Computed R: 0.08 nm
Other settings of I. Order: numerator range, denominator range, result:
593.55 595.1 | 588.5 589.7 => 1.25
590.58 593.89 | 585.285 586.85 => 1.02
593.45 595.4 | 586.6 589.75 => 1.10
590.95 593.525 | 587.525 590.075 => 1.11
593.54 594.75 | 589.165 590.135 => 1.24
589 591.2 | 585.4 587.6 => 0.91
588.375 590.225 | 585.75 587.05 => 0.87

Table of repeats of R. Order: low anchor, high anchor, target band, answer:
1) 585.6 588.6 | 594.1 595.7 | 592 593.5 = 0.02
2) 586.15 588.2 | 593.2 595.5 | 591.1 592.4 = 0.03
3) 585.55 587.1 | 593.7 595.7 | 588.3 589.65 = 0.20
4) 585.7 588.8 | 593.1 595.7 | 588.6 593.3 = 0.32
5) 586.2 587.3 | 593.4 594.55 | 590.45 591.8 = 0.03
